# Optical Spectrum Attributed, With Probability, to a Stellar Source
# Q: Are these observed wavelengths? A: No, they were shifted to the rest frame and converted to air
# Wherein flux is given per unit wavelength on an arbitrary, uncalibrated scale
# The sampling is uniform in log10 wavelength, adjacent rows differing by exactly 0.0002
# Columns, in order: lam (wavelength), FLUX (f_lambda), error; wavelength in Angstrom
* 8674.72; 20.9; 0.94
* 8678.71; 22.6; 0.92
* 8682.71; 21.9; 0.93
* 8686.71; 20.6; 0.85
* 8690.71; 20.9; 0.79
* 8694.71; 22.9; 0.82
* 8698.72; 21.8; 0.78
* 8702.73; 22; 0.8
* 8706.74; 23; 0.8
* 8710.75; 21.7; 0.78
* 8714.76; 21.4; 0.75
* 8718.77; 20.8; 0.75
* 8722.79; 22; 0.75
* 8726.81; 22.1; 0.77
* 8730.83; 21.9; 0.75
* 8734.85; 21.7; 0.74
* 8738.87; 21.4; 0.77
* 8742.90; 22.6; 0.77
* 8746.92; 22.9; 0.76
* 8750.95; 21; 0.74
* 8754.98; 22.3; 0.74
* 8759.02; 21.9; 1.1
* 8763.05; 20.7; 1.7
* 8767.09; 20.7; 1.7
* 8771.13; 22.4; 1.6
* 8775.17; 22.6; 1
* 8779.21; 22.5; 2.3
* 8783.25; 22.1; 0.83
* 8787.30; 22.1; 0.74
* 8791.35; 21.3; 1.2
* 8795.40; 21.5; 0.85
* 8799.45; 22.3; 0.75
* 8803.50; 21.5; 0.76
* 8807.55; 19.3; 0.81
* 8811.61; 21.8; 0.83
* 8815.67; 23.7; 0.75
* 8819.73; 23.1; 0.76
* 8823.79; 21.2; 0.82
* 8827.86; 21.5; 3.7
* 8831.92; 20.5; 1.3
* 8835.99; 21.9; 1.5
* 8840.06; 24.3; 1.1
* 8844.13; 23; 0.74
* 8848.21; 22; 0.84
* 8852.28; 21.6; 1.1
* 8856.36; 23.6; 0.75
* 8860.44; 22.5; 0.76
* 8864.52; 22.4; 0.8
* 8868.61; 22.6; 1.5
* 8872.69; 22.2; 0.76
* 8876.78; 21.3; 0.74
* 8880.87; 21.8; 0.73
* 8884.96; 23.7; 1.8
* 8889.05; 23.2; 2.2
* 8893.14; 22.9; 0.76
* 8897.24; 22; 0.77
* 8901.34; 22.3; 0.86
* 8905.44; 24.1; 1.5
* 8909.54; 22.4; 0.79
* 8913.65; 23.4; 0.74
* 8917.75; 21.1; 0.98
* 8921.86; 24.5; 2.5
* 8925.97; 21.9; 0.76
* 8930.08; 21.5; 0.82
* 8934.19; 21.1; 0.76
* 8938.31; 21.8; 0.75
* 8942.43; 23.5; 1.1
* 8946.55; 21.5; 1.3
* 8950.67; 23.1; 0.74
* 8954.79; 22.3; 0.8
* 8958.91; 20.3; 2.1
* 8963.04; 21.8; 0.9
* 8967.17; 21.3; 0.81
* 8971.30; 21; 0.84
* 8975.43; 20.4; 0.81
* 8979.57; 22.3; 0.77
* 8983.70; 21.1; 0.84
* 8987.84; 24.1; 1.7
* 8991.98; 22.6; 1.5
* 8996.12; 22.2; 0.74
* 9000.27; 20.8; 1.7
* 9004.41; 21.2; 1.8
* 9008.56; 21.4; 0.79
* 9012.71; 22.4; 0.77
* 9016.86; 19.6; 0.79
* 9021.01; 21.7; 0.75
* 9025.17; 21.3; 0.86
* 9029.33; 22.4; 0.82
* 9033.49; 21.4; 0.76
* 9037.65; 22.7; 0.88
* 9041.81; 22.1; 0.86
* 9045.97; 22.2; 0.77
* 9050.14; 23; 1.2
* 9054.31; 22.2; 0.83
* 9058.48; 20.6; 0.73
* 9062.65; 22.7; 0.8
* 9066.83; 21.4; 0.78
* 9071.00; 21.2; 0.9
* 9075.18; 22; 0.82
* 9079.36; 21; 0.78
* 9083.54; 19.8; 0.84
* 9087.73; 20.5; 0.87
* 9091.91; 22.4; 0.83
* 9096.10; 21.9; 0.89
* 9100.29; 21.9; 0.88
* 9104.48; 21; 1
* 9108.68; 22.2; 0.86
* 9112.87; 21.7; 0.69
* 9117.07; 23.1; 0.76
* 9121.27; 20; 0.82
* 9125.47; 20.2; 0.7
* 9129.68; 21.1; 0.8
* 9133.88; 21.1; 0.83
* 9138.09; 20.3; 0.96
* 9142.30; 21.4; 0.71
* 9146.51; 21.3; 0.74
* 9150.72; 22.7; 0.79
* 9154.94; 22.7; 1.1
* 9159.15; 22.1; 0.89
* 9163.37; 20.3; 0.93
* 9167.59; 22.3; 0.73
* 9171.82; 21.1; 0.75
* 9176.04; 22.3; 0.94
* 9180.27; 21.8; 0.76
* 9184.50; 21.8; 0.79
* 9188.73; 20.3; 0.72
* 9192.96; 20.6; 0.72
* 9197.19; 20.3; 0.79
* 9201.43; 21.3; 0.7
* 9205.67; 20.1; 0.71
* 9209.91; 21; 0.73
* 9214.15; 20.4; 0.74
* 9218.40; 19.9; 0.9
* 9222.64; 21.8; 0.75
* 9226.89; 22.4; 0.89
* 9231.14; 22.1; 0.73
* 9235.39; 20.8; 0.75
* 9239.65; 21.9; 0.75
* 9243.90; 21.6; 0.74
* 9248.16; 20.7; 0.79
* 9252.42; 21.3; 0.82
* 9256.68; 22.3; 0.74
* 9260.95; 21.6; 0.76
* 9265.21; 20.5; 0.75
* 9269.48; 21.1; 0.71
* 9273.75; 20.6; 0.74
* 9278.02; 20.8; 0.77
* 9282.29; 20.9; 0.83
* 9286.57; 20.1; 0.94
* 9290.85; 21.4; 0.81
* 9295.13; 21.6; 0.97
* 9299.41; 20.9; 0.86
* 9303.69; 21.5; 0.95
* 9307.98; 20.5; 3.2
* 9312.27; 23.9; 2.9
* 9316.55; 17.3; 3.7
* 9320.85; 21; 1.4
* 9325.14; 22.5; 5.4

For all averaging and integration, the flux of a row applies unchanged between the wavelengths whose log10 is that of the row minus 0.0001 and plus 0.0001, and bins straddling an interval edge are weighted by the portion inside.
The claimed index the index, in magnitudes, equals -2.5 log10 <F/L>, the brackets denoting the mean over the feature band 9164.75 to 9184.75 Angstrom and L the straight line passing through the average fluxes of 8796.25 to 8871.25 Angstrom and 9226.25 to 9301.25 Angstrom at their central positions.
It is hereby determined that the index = -0.02 mag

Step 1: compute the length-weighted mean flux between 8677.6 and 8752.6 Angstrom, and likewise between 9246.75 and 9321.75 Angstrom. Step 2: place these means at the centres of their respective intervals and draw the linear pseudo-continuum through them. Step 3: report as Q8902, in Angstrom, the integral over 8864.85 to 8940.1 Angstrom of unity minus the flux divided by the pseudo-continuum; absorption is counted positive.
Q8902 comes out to -3.0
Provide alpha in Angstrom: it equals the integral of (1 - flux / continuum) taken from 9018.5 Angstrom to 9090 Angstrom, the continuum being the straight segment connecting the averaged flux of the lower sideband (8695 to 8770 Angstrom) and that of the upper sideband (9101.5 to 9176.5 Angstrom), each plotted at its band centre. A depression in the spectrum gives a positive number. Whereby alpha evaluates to -0.33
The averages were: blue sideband 21.8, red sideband 21.5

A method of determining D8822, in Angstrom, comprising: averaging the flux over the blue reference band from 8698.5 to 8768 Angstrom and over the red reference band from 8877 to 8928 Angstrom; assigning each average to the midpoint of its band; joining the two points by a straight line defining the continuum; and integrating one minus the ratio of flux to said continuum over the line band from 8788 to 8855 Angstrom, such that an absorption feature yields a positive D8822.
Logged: 1.0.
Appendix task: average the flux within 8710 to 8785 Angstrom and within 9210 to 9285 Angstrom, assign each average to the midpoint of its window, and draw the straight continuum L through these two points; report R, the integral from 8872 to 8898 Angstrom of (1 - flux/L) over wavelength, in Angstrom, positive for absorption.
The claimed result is -0.98 Angstrom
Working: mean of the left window 21.8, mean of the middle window 22.5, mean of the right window 21.2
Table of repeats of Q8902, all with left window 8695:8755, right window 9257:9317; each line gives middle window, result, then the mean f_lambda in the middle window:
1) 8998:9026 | 0.4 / 21.2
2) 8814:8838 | -0.2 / 22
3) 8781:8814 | 0.4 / 21.5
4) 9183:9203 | 0.4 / 20.8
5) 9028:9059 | -1.0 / 22.1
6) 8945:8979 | 0.1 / 21.5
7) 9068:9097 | 0.2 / 21.2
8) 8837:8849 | -0.8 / 23.1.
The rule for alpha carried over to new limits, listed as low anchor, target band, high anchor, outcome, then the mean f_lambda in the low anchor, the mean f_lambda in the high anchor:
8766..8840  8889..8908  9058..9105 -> -1.0 Angstrom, 21.9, 21.4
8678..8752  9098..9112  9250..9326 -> -0.2 Angstrom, 21.9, 21.1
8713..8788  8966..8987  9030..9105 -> 0.3 Angstrom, 21.8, 21.7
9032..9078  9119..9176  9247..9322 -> 0.6 Angstrom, 21.9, 21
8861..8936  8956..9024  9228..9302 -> 2.0 Angstrom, 22.5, 21.2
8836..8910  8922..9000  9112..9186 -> 1.3 Angstrom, 22.6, 21.5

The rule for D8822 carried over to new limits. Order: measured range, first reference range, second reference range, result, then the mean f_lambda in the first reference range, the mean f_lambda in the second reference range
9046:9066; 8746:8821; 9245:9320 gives -0.7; 21.9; 21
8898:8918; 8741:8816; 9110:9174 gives -1.0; 21.8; 21.4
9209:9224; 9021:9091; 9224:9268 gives 0.6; 21.7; 21.5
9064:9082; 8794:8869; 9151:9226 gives 0.1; 22.1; 21.2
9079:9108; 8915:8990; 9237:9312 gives 0.5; 21.9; 21.2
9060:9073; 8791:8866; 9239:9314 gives 0.0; 22.1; 21.3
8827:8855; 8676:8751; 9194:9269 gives -0.6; 21.9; 21.2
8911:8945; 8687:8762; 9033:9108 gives -0.9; 21.9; 21.7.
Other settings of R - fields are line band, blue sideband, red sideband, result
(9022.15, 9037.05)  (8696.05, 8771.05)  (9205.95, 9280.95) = -0.2 Angstrom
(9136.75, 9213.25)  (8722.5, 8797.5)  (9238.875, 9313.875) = 0.2 Angstrom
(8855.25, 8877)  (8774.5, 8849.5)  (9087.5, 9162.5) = -0.6 Angstrom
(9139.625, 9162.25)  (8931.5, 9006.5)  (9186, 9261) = -0.6 Angstrom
